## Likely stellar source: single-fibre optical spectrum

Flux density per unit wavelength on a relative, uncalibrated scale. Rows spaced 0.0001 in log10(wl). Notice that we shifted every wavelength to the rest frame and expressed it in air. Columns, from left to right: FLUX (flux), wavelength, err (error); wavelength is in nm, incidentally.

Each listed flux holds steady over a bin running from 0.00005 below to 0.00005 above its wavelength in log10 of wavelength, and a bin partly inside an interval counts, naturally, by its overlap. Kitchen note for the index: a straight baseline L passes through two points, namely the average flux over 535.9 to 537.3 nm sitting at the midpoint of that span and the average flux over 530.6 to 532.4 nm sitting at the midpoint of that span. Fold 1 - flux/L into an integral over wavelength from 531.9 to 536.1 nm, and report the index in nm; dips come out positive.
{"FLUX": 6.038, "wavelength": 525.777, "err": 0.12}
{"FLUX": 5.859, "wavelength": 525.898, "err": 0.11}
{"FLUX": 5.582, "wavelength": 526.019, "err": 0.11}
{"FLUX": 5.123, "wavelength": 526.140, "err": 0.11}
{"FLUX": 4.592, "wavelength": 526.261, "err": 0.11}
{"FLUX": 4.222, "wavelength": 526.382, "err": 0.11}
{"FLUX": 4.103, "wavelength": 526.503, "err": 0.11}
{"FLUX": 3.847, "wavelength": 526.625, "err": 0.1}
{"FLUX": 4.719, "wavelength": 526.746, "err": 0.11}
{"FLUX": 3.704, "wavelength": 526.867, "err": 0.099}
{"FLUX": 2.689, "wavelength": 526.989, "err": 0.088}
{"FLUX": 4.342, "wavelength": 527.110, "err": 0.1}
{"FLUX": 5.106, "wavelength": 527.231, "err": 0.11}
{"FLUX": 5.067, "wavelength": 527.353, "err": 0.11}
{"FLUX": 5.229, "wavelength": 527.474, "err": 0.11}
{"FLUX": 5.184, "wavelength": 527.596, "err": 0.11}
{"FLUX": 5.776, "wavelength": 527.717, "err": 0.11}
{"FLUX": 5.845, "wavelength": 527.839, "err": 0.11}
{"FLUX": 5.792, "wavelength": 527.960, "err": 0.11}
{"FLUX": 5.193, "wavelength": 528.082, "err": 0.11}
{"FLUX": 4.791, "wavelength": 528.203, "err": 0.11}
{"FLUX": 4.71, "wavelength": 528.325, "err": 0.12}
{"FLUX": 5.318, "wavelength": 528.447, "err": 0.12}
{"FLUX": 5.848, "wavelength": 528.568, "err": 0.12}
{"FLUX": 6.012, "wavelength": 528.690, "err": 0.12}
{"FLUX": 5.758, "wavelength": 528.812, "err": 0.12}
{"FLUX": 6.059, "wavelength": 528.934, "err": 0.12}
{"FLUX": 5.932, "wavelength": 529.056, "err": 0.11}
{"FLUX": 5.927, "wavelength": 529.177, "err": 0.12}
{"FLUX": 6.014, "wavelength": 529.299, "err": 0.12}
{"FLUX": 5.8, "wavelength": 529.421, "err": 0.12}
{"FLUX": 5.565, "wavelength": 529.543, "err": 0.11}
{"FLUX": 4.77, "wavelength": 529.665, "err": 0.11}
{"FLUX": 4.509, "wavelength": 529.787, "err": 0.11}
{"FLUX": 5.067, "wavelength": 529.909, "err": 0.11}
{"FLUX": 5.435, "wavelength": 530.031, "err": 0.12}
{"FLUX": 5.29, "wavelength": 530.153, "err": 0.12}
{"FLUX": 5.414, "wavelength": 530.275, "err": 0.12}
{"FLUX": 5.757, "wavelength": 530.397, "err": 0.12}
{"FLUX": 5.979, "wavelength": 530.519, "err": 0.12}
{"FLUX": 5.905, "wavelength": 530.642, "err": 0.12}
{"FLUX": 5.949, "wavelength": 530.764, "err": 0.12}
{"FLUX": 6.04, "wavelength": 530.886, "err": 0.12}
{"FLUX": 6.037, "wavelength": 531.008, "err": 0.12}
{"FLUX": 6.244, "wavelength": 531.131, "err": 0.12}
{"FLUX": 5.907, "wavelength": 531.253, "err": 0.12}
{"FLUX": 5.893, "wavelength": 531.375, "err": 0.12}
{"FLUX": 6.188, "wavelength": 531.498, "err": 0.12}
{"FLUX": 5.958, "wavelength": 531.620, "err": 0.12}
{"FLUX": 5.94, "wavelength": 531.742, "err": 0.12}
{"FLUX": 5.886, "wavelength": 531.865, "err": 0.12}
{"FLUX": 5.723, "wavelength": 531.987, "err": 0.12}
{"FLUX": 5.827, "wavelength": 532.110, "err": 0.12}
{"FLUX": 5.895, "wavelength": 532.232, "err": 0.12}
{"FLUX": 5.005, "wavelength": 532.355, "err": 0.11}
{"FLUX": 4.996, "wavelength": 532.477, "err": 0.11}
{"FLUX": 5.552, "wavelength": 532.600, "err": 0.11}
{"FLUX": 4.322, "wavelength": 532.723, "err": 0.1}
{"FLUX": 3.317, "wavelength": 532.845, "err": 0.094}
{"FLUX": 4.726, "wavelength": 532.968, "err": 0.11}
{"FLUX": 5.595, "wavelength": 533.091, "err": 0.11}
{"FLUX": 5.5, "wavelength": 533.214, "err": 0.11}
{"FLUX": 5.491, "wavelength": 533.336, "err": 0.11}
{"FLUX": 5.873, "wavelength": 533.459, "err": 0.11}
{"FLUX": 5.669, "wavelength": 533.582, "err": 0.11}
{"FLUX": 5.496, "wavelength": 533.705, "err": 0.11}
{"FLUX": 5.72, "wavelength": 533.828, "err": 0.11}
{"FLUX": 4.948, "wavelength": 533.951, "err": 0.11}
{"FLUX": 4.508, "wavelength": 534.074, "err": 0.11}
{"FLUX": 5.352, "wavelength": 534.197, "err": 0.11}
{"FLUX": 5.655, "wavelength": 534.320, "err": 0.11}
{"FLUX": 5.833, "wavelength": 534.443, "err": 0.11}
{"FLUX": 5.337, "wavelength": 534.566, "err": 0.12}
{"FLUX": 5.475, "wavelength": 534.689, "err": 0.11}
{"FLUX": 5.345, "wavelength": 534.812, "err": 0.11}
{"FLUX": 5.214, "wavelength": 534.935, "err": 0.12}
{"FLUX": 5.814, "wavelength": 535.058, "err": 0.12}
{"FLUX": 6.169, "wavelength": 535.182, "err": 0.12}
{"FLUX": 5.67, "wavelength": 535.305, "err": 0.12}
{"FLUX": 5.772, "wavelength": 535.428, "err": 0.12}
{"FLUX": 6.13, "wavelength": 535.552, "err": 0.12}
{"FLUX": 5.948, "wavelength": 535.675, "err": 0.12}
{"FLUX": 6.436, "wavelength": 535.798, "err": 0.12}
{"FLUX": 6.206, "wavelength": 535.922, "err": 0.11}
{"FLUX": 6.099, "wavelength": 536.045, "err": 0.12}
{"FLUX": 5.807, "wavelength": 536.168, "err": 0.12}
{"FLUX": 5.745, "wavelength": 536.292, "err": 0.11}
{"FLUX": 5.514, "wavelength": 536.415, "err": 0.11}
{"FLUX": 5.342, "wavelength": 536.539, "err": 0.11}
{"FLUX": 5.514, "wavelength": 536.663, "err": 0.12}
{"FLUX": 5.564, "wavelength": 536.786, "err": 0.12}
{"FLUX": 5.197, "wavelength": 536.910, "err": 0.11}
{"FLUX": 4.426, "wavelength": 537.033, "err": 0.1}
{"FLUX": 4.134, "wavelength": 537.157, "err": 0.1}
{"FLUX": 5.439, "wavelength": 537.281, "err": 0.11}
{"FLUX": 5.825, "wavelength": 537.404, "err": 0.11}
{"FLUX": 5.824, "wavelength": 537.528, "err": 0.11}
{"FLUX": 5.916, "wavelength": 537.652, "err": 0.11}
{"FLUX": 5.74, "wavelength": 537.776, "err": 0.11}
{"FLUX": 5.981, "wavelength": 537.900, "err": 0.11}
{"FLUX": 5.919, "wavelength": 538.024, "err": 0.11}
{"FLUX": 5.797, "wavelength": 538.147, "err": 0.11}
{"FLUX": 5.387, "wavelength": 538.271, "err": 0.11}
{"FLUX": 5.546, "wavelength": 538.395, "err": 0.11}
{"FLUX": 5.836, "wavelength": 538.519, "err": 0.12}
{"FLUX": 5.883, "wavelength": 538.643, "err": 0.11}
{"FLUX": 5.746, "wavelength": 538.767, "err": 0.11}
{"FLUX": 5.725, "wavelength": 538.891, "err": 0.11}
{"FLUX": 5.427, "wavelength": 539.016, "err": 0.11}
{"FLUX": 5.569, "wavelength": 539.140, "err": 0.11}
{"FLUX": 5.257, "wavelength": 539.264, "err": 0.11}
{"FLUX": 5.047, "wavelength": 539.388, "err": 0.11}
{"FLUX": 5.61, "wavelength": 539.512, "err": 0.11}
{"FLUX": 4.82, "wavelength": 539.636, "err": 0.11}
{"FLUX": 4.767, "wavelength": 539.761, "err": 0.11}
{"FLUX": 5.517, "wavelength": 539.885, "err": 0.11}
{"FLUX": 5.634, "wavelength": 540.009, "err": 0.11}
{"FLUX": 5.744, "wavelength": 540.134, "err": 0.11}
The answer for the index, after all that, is 0.11 nm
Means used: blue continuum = 5.9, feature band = 5.49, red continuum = 5.39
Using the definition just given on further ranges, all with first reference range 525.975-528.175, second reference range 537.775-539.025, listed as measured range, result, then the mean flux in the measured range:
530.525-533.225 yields -0.21 nm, 5.57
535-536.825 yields -0.11 nm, 5.85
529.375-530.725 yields -0.10 nm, 5.41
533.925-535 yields 0.02 nm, 5.31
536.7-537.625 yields 0.07 nm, 5.24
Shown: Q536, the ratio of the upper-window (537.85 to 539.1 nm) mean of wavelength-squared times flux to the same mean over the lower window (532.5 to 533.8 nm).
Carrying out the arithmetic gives 1.13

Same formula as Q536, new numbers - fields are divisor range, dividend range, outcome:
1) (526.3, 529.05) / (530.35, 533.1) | 1.14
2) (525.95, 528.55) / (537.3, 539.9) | 1.20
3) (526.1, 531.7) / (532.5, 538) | 1.05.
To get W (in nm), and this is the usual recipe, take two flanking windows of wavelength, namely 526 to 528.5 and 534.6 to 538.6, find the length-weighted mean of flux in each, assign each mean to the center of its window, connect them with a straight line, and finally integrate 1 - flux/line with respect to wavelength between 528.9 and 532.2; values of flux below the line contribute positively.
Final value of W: -0.418 nm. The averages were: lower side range 4.79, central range 5.74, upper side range 5.65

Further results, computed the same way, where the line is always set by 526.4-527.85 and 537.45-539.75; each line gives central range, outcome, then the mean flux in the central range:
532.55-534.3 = -0.01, 5.16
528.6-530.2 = -0.26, 5.55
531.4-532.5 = -0.16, 5.75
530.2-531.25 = -0.22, 5.91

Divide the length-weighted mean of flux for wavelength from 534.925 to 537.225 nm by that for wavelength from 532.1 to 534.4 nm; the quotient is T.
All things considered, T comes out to 1.08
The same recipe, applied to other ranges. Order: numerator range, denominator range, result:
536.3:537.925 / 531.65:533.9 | 1.01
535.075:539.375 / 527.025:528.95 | 1.06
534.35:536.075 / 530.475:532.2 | 0.97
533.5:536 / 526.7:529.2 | 1.09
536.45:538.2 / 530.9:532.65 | 0.94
